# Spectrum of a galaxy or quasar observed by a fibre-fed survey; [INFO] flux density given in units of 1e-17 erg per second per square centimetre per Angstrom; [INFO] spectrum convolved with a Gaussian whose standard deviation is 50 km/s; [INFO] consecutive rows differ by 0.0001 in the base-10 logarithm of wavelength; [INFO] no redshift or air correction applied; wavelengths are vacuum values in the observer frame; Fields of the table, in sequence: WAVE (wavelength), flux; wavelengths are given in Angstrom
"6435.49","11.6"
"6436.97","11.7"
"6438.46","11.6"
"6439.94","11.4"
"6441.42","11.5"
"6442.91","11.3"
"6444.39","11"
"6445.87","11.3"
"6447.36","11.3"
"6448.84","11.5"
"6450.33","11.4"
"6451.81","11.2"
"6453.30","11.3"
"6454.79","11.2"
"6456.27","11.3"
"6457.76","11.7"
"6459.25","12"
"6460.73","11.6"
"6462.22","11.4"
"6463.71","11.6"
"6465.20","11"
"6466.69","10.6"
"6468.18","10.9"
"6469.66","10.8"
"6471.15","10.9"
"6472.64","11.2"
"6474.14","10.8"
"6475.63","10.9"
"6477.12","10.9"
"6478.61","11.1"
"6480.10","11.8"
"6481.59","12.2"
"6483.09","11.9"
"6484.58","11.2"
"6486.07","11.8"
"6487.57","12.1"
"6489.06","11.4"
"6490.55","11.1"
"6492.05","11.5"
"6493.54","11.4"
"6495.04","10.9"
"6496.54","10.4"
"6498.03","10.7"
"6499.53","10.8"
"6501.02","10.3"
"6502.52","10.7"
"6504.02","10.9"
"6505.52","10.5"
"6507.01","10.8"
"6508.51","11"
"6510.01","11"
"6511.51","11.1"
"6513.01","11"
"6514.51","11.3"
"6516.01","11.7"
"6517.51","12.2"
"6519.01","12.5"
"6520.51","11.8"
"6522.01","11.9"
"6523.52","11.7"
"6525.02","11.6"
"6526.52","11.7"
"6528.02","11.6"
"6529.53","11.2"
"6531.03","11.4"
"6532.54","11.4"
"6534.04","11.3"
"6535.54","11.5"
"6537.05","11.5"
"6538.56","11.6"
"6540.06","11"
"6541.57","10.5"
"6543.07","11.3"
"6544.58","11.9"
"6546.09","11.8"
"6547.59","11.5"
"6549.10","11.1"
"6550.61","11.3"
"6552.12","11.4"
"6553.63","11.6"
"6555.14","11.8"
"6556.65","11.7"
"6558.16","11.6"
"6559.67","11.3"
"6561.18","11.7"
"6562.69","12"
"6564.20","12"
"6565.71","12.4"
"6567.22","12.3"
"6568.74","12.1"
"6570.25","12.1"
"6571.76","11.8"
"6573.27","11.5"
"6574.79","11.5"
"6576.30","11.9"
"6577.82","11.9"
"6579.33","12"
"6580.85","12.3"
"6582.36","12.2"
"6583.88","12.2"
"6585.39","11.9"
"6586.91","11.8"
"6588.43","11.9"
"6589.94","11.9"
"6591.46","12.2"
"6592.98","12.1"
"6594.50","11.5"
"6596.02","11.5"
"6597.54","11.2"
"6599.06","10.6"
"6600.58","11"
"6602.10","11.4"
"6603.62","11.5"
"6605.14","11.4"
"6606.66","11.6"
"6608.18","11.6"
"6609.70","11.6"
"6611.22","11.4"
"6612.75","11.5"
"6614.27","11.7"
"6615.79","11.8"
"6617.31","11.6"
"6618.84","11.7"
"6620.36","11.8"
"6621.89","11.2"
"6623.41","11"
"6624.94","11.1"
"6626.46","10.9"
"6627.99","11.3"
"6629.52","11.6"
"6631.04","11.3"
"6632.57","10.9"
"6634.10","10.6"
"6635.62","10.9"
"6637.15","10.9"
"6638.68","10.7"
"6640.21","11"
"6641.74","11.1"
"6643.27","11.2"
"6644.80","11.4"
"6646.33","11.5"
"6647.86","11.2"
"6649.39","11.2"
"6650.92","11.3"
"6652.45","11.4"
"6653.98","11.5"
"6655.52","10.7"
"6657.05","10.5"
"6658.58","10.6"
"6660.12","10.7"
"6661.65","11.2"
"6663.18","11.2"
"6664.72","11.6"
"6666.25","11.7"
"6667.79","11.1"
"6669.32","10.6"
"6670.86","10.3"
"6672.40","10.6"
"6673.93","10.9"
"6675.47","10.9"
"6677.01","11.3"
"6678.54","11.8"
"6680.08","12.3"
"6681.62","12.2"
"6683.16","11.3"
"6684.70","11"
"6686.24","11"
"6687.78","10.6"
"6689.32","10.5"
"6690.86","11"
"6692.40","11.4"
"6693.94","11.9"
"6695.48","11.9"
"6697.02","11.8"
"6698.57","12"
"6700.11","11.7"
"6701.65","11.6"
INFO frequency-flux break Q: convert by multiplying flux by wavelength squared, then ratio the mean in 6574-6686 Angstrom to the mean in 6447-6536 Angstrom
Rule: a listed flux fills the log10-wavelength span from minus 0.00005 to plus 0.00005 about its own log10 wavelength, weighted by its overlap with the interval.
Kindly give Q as 1.0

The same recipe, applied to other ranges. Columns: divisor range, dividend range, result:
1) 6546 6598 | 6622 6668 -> 0.96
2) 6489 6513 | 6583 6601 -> 1.10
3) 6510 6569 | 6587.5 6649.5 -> 1.00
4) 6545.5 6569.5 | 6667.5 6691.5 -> 0.98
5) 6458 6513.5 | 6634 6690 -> 1.05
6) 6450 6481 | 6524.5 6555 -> 1.04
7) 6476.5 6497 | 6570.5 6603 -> 1.06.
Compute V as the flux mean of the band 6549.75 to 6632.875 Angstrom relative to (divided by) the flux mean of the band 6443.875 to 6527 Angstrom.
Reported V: 1.03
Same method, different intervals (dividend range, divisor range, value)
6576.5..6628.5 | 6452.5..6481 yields 1.03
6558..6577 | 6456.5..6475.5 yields 1.06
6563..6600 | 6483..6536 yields 1.05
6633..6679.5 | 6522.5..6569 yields 0.96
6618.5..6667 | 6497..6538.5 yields 0.99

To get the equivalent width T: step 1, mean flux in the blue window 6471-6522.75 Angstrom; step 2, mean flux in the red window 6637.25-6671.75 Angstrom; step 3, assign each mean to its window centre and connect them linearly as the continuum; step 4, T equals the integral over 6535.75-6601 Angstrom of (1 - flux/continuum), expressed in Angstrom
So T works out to -3.0 Angstrom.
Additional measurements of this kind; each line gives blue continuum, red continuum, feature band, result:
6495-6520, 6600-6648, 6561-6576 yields -1.0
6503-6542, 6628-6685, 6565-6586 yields -1.3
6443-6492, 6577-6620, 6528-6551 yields 0.3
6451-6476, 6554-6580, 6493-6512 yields 1.1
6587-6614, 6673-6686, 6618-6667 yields 1.4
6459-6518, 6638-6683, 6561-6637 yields -3.0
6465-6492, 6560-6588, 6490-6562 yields 1.8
